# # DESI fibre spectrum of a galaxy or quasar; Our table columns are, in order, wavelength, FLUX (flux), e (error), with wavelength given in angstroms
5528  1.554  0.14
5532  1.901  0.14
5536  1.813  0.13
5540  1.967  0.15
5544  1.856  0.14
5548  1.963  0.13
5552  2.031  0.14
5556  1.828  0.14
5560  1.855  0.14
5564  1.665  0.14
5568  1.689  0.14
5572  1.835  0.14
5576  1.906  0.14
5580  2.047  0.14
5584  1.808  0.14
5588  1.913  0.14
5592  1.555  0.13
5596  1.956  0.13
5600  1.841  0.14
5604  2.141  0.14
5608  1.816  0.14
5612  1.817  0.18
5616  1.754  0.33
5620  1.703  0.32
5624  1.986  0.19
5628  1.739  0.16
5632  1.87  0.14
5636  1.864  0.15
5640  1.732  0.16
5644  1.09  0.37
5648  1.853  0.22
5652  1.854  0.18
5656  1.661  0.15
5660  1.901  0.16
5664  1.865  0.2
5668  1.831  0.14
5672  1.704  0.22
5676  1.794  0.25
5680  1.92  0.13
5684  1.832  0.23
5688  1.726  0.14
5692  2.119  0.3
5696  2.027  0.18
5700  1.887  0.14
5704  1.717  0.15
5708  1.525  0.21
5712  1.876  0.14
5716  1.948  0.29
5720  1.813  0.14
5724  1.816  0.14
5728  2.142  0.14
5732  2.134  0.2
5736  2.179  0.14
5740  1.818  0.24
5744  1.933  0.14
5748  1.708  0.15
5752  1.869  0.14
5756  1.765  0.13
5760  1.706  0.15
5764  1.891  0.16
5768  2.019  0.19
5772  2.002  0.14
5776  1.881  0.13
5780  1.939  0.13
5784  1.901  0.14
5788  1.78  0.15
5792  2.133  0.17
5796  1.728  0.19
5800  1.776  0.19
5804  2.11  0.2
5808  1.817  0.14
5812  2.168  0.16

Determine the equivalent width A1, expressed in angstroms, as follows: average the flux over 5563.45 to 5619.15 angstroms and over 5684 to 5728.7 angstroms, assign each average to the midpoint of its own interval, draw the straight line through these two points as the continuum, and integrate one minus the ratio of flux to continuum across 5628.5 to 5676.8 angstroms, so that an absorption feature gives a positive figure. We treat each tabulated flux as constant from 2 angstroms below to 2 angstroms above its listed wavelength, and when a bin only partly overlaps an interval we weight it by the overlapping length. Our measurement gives 2.7 angstroms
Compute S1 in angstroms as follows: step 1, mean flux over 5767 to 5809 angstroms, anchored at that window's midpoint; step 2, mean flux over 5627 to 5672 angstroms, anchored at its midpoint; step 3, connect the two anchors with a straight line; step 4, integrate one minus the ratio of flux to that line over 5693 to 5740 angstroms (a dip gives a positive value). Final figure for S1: -2.2 angstroms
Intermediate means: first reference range 1.75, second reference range 1.92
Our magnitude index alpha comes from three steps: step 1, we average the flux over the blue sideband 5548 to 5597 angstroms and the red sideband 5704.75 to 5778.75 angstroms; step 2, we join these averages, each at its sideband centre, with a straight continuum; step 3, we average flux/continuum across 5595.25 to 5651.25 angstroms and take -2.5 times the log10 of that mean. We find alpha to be 0.04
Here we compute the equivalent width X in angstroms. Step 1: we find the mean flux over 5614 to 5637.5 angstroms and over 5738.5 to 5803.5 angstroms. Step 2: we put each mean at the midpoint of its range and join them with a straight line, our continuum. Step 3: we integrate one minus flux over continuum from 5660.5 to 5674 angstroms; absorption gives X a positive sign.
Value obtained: 0.2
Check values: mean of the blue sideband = 1.82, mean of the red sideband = 1.87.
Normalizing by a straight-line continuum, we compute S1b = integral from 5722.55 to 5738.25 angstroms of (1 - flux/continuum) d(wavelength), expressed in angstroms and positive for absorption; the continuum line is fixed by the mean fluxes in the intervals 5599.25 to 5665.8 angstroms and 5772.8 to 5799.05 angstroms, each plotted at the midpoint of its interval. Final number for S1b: -1.8 angstroms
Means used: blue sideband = 1.79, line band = 2.07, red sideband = 1.89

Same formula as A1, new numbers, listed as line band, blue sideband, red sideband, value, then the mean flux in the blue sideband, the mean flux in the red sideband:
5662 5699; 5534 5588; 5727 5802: 0.4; 1.87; 1.91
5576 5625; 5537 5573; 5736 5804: 0.0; 1.85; 1.88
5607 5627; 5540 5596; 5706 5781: 0.5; 1.85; 1.89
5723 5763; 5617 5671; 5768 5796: -0.6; 1.76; 1.93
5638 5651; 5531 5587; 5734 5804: 2.1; 1.87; 1.89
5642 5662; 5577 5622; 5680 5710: 1.9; 1.85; 1.84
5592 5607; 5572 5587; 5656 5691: -0.2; 1.91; 1.82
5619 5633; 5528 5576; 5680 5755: 0.3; 1.84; 1.89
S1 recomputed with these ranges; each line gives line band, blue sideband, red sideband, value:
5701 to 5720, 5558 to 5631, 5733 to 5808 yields 1.0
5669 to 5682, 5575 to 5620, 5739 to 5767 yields 0.2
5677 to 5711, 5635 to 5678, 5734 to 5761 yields -1.1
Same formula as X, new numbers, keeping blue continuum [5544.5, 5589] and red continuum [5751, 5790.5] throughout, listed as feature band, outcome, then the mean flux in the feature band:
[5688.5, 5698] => -0.7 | 2.02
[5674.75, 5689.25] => 0.4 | 1.82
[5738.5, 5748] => 0.2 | 1.84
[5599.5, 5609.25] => -0.5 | 1.96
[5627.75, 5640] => 0.3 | 1.82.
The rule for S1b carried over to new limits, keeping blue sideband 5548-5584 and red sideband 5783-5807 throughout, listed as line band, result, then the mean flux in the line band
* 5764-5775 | -0.5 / 1.98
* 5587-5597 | 0.4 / 1.78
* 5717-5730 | -0.3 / 1.93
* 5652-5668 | 0.5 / 1.82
